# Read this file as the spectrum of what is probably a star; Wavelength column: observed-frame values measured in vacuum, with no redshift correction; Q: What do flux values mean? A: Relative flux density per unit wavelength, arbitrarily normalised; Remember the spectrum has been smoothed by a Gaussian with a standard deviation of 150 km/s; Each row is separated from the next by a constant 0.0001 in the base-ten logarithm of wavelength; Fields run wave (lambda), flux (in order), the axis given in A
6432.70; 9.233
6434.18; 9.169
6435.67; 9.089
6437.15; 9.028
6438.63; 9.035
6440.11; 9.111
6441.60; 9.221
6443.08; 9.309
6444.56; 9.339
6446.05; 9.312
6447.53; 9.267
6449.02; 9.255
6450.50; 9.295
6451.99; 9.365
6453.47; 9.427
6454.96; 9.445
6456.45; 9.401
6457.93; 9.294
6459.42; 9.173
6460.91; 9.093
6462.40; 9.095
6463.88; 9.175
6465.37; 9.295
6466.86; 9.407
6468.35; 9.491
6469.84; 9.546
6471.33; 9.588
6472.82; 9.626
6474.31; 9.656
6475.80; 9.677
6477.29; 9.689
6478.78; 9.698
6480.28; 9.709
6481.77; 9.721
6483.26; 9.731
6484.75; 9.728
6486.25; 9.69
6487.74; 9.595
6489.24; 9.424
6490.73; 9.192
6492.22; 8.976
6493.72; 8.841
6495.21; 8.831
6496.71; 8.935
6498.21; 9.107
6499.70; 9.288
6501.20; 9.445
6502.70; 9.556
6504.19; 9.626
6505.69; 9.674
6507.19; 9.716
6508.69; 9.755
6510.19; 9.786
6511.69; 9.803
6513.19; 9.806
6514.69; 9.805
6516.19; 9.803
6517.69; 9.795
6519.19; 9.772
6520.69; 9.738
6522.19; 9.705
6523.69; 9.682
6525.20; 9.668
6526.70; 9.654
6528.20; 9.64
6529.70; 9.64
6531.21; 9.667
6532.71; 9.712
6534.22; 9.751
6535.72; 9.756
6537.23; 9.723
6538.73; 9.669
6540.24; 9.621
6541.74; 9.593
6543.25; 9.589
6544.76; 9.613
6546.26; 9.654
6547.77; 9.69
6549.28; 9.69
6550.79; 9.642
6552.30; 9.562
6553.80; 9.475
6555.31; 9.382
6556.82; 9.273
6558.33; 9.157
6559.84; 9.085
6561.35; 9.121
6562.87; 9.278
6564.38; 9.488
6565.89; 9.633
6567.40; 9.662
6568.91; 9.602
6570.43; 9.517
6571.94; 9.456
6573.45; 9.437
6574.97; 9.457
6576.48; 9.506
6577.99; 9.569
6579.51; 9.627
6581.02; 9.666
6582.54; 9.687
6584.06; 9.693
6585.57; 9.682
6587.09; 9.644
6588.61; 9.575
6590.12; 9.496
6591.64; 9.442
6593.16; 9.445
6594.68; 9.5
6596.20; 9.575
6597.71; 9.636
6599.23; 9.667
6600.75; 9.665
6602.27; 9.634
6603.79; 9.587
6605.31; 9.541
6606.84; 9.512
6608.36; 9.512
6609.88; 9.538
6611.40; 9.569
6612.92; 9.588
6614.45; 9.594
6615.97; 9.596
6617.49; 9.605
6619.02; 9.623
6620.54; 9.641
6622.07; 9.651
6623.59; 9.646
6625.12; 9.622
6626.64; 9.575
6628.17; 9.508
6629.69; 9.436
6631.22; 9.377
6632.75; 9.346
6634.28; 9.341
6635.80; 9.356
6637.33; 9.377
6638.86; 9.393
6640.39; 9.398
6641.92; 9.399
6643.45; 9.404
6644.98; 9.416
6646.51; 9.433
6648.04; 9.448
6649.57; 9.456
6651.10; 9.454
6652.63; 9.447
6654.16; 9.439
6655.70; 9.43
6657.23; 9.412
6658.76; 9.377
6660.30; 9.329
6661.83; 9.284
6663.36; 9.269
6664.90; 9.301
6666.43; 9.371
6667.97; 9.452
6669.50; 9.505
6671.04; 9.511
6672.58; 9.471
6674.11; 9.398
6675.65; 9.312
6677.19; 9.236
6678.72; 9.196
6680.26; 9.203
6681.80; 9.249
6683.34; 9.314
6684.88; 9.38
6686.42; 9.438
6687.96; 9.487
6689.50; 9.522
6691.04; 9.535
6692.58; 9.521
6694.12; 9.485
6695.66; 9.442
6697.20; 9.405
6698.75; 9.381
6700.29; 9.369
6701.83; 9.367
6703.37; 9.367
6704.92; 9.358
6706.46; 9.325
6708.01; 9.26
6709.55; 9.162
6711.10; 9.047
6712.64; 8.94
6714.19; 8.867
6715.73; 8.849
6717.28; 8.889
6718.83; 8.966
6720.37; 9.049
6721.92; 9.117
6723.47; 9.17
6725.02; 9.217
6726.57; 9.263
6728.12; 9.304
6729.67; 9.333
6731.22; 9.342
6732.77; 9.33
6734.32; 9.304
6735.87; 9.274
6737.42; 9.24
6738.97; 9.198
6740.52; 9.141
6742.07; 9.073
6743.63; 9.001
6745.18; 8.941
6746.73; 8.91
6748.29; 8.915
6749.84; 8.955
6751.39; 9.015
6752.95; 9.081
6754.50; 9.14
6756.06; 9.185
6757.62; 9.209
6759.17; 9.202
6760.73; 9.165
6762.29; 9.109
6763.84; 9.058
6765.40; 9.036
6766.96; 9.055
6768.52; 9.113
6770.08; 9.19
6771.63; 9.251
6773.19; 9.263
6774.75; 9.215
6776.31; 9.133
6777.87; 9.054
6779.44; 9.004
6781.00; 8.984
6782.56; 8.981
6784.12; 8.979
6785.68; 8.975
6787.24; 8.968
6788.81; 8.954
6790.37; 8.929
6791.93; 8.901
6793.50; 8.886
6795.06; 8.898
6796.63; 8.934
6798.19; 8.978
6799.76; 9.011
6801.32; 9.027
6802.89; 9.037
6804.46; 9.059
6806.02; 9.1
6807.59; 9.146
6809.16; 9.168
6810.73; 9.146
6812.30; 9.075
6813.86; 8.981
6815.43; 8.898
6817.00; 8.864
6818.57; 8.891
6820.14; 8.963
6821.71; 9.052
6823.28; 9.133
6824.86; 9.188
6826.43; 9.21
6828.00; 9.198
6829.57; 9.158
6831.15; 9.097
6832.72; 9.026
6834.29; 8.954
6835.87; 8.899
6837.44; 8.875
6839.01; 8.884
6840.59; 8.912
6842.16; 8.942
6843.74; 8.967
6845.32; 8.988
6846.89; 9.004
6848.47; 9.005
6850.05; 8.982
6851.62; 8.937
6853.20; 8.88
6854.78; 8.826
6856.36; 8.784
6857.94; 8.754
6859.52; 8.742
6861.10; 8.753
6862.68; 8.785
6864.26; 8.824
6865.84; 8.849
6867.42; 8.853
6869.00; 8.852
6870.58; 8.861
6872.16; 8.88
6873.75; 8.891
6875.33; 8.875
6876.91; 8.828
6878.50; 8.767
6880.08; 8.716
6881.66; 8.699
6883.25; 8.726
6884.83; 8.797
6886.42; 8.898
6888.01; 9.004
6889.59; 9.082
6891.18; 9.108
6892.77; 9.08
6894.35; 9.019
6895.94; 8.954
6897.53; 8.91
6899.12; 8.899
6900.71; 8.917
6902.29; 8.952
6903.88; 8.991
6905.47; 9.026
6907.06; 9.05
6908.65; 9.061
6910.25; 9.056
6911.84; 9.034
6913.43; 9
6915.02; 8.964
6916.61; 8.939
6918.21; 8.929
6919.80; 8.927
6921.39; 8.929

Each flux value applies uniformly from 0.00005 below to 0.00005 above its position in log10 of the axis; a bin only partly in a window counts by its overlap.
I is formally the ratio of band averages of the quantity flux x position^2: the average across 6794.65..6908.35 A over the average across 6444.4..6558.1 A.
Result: 1.0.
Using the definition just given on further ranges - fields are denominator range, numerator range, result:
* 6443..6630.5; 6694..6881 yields 1.02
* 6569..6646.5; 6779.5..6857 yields 1.00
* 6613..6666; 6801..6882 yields 1.00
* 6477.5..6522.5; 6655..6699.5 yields 1.04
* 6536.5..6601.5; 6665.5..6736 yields 1.01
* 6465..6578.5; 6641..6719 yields 1.03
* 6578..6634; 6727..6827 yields 1.00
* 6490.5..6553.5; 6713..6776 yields 1.02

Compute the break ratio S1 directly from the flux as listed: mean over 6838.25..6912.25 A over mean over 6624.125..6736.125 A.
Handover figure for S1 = 0.95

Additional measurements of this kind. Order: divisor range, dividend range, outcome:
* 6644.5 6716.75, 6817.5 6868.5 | 0.96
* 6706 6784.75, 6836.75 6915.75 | 0.98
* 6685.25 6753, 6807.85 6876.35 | 0.97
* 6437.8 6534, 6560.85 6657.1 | 1.00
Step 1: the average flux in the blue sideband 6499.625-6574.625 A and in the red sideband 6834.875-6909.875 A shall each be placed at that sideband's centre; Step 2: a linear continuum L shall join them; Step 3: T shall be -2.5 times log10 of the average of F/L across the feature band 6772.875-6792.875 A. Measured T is 0.01 mag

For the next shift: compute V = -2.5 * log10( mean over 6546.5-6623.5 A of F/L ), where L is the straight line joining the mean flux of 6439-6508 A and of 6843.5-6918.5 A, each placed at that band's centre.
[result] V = -0.03 mag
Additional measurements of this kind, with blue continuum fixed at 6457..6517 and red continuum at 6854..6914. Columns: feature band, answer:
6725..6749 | -0.01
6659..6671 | -0.02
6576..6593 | -0.03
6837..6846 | 0.00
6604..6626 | -0.03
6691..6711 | -0.02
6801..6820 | 0.00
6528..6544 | -0.03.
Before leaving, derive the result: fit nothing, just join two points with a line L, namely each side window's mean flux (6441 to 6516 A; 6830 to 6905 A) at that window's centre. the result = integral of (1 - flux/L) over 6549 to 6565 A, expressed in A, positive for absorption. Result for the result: -0.06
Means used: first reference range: 9.44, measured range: 9.37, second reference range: 8.9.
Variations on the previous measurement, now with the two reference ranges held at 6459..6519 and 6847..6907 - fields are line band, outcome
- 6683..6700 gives -0.50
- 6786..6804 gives 0.11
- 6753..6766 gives -0.09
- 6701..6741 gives -0.22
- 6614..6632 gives -0.56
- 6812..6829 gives -0.12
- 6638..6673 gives -0.66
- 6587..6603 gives -0.41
